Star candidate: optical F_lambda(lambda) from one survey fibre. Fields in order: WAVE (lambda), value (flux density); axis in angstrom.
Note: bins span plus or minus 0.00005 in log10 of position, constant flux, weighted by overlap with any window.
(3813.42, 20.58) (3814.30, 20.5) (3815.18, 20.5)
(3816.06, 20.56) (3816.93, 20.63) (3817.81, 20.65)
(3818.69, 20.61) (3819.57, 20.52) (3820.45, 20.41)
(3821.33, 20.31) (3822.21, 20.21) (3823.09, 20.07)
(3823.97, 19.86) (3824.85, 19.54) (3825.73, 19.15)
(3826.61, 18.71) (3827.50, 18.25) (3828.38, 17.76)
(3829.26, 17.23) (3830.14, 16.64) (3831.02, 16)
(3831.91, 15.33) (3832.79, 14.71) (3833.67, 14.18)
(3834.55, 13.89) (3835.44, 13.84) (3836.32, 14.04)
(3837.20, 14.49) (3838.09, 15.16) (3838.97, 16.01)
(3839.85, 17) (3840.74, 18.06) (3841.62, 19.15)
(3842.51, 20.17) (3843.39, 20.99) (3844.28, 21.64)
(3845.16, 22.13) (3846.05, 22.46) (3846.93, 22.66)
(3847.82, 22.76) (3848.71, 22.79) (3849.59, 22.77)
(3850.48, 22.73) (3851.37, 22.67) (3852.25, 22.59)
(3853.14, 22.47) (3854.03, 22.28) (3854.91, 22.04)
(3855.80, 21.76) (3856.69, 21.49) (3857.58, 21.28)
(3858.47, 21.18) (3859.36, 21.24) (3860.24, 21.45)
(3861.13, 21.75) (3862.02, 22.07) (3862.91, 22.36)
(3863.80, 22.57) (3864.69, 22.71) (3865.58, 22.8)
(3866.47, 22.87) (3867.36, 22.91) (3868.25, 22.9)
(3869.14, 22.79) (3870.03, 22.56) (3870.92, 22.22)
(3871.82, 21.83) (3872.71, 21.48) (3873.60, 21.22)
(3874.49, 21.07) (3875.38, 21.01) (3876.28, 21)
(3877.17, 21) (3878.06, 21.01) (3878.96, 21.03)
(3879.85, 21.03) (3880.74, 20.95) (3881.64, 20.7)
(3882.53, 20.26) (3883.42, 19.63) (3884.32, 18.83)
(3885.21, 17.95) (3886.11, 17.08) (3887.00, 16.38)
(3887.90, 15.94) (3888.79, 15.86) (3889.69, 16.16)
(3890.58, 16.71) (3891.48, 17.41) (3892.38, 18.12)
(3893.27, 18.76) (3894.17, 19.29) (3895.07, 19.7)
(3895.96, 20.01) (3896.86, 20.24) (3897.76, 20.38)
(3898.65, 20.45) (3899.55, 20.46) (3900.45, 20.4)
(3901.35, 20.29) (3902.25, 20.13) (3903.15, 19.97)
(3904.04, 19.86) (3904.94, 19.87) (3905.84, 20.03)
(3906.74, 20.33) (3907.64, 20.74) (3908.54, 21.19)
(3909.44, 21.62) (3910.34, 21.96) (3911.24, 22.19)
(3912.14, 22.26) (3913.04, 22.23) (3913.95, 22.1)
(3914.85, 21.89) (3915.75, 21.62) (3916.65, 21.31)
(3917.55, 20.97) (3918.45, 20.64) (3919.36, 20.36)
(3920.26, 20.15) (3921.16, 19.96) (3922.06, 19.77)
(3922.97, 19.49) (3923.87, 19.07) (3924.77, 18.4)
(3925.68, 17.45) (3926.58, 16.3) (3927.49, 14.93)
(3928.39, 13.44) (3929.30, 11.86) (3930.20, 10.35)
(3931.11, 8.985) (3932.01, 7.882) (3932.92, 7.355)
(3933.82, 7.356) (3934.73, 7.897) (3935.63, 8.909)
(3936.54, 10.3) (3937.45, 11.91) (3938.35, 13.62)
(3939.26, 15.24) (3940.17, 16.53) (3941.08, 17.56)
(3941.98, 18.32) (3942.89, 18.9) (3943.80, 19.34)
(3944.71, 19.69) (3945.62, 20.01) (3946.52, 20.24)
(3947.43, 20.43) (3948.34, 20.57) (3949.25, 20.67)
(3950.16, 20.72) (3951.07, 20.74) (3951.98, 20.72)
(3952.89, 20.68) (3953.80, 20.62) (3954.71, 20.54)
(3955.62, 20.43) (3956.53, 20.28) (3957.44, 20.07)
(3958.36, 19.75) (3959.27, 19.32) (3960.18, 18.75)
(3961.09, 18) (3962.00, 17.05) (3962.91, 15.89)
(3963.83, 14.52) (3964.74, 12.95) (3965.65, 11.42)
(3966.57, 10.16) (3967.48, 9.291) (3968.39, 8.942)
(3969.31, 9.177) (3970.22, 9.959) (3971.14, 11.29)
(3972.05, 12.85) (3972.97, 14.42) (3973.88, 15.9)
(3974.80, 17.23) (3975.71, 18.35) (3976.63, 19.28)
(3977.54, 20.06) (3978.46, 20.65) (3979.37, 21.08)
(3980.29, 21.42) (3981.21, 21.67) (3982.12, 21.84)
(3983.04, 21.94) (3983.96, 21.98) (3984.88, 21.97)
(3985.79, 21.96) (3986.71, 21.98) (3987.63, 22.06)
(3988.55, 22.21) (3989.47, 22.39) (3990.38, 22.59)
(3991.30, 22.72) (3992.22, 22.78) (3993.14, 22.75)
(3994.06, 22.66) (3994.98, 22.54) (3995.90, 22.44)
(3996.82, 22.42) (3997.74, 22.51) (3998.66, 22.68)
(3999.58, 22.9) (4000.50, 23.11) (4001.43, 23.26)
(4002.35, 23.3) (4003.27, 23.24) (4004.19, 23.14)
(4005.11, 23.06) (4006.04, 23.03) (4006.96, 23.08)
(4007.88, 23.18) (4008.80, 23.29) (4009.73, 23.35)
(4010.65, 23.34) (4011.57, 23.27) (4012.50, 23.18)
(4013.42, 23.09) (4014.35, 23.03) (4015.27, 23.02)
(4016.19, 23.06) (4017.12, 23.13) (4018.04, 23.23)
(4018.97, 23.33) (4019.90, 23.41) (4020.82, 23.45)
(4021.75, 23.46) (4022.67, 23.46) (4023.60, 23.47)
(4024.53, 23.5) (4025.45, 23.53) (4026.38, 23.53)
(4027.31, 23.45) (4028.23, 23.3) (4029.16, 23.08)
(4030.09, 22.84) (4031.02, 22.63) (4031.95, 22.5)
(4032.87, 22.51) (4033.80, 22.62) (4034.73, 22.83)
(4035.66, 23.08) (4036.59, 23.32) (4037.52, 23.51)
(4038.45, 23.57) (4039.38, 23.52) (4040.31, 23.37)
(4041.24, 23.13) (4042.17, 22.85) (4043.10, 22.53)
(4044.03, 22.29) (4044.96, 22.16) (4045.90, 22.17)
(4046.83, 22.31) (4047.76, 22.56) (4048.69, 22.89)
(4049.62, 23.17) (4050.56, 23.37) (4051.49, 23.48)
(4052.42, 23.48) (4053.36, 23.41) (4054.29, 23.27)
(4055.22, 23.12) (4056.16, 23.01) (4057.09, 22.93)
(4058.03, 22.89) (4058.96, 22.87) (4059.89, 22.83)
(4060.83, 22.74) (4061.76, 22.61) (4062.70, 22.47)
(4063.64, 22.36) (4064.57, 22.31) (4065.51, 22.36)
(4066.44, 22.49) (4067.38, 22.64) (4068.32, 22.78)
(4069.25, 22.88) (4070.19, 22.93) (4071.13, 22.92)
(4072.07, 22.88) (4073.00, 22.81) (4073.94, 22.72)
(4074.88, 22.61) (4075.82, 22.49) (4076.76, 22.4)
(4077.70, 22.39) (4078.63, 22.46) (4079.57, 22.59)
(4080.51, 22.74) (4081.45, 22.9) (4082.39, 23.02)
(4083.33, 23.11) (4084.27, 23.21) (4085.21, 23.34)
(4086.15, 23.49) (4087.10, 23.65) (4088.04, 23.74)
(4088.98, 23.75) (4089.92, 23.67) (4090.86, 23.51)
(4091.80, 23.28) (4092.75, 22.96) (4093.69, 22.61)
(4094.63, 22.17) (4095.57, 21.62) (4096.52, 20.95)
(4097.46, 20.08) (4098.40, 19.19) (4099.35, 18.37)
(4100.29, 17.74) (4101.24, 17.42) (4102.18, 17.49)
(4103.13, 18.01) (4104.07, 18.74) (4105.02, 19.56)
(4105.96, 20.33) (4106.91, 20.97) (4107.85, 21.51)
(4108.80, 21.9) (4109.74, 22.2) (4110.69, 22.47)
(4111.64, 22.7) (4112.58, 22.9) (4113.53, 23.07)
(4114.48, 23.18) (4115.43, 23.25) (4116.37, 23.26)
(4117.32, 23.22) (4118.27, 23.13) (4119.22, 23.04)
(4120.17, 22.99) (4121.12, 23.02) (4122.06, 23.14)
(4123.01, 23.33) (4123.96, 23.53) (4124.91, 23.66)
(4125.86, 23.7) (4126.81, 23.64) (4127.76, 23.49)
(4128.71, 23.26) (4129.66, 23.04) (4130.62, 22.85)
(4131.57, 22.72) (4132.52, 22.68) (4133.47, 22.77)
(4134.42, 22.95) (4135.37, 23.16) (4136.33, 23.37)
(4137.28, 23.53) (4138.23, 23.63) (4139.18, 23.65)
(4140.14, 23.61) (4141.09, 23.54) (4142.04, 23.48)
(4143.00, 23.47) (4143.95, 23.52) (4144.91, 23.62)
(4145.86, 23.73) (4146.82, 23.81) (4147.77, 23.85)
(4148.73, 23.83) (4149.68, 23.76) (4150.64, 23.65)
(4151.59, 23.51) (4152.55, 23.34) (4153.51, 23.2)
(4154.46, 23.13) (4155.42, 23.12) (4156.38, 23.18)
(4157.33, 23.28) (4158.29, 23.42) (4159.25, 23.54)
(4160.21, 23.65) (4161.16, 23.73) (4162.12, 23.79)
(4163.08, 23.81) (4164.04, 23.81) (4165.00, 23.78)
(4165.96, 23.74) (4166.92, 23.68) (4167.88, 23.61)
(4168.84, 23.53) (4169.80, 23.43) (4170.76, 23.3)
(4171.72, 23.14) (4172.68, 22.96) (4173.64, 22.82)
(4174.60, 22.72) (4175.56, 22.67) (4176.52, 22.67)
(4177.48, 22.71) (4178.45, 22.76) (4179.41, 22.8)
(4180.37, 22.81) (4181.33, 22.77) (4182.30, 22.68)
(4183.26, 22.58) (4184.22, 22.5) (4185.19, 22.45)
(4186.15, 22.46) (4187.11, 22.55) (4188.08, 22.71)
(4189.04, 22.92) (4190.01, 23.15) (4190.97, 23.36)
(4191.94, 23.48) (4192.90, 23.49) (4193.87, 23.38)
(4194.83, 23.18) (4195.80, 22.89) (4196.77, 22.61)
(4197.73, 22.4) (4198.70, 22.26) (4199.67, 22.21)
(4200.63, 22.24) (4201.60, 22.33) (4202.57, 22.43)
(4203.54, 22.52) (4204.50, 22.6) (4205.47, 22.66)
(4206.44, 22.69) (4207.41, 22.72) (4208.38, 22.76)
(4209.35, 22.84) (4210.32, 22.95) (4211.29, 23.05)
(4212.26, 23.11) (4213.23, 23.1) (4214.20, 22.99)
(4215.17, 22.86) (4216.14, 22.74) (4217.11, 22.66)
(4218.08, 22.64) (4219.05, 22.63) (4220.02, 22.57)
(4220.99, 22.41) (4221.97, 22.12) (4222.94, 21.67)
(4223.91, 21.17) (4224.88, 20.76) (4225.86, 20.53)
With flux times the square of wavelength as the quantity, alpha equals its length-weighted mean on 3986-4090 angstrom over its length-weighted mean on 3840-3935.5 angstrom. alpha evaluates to 1.3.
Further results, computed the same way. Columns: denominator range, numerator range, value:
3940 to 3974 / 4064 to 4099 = 1.41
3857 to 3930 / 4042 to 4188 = 1.26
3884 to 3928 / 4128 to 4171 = 1.35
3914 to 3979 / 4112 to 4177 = 1.56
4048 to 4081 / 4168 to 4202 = 1.06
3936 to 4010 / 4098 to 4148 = 1.25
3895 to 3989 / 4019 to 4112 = 1.33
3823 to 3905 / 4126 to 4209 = 1.36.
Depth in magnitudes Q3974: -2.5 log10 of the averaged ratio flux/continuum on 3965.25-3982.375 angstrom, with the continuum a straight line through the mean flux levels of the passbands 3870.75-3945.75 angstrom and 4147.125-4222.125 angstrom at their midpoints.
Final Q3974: 0.25 mag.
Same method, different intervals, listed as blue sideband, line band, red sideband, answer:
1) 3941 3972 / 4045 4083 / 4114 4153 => -0.091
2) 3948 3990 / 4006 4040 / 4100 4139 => -0.183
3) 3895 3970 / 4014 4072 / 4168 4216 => -0.160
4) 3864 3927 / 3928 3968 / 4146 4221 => 0.291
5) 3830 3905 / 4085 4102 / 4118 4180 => 0.050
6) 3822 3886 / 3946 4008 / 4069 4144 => 0.090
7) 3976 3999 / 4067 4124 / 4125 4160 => 0.039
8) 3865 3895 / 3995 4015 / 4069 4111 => -0.096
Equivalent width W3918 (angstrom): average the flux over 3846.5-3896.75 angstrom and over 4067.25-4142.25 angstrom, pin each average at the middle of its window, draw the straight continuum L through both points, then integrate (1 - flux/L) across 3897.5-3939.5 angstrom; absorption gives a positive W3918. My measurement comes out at 7.2 angstrom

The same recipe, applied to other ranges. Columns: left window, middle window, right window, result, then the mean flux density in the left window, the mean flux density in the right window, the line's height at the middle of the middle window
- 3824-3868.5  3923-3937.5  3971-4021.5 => 6.0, 19.9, 21.8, 21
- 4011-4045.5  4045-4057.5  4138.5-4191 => 0.1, 23.1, 23.3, 23.1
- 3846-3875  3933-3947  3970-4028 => 4.5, 22.2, 21.8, 22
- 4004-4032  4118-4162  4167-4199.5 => -0.8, 23.2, 22.9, 23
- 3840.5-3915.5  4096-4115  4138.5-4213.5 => 1.8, 20.8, 23.1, 22.6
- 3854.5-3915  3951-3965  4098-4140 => 1.5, 20.6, 22.1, 21.1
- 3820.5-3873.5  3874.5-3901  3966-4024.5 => 1.4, 20.1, 20.9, 20.3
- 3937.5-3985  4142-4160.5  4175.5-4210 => -1.4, 17.7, 22.7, 21.8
